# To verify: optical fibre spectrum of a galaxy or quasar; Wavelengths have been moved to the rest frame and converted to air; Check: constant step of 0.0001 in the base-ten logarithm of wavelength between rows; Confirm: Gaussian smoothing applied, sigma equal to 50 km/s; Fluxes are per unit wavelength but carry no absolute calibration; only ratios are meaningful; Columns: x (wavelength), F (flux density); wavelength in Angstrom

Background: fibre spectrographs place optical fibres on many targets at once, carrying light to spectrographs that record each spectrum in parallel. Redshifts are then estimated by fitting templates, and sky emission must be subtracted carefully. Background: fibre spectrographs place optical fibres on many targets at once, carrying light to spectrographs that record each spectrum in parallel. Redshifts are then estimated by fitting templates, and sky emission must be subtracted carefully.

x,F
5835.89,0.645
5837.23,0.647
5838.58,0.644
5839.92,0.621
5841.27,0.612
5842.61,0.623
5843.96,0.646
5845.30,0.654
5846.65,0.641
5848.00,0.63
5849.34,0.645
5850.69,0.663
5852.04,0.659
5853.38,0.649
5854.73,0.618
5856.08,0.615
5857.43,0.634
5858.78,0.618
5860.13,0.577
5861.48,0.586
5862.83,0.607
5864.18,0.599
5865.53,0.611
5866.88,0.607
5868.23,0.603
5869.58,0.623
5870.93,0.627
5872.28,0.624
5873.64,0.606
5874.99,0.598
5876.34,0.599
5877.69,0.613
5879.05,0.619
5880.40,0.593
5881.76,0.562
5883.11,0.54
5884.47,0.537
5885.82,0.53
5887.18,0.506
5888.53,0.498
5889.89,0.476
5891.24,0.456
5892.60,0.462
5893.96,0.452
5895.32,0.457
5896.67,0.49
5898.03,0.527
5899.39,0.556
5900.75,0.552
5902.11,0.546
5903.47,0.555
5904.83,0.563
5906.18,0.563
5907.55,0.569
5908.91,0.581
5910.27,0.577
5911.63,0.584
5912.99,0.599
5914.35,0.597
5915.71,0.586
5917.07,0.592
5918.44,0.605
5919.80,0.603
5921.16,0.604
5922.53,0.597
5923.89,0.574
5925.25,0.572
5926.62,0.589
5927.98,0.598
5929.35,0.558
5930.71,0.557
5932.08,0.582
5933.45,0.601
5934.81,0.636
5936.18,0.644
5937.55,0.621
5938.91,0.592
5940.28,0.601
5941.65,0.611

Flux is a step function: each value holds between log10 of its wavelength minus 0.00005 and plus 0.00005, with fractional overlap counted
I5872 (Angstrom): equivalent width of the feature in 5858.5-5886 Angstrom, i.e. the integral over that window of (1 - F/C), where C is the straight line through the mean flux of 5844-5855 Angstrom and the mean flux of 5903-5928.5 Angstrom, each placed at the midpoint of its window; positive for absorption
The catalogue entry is 1.3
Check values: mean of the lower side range 0.646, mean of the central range 0.595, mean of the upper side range 0.585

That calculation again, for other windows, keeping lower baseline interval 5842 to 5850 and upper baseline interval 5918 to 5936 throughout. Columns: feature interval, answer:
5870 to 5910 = 4.33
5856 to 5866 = 0.41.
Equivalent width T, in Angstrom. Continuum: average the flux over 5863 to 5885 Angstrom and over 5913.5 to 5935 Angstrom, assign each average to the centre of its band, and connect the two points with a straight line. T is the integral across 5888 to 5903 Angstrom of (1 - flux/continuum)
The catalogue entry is 2.4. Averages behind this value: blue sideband 0.598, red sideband 0.59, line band 0.498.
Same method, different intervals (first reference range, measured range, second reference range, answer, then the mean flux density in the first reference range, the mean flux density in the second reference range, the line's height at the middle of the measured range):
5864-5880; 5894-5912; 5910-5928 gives 1.64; 0.611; 0.592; 0.598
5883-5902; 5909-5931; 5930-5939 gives -0.69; 0.503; 0.606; 0.57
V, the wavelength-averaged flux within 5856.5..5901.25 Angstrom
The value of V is 0.562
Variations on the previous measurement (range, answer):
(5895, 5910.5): 0.546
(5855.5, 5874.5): 0.61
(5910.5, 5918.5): 0.592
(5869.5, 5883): 0.603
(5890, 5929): 0.556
